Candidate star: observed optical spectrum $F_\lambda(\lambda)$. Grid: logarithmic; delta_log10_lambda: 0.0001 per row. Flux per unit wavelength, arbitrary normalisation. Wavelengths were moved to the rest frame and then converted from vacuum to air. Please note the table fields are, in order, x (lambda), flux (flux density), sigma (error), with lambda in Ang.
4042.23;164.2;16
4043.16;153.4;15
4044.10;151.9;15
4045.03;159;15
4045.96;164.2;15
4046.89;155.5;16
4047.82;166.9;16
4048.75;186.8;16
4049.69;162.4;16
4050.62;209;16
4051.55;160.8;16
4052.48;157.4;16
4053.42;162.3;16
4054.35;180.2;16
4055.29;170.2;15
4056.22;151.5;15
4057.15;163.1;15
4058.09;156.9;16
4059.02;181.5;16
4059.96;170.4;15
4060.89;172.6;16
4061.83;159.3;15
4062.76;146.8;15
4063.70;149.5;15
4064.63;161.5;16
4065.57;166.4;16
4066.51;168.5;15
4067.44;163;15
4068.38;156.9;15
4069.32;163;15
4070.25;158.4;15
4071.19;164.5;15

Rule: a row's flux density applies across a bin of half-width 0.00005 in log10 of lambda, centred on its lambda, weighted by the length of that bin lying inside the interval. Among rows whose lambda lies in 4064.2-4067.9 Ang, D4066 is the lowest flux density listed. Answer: 161.5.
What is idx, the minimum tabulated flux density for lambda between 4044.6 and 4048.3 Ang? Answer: 155.5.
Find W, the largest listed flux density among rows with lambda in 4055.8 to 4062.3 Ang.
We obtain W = 181.5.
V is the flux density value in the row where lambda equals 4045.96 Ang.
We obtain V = 164.2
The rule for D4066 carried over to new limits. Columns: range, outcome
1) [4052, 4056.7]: 151.5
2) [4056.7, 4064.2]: 146.8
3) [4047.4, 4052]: 160.8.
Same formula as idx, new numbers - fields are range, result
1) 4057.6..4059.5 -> 156.9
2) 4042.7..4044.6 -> 151.9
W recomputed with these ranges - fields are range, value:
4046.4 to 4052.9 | 209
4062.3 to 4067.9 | 168.5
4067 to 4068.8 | 163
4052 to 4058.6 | 180.2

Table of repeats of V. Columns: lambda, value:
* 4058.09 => 156.9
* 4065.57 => 166.4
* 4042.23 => 164.2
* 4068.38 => 156.9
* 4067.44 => 163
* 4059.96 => 170.4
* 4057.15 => 163.1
